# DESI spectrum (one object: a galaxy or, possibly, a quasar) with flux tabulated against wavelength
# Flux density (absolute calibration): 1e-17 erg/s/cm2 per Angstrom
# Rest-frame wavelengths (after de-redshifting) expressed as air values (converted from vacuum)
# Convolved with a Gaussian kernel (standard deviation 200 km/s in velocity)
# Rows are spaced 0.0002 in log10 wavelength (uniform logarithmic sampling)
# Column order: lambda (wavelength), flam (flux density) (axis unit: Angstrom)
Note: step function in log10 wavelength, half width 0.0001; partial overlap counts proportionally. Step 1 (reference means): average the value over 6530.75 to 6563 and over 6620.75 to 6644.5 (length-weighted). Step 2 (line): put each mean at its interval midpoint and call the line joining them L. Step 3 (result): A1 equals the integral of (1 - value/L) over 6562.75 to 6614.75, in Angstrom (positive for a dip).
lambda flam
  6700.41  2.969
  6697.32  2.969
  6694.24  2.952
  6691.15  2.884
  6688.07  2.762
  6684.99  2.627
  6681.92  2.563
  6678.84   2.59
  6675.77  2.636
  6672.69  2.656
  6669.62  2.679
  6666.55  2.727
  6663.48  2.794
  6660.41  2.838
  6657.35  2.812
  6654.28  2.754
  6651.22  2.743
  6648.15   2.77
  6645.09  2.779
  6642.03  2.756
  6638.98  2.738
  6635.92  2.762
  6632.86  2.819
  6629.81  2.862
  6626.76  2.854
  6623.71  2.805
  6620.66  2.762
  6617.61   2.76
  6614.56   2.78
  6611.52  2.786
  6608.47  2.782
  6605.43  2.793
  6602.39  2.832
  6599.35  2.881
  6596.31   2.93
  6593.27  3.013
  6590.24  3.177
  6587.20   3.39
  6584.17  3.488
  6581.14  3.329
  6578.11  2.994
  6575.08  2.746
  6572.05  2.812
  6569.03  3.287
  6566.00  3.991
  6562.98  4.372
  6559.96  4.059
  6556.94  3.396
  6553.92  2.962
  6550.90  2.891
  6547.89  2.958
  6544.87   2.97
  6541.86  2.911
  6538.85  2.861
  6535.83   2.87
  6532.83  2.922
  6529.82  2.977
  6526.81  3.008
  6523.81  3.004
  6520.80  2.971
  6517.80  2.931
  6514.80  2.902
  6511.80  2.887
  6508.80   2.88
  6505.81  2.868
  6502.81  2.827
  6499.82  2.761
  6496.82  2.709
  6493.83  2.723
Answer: -2.3 Angstrom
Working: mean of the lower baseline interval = 3.14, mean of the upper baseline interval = 2.8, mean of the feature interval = 3.11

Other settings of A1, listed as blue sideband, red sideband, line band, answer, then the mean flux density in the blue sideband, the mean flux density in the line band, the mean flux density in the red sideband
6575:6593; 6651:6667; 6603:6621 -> 1.60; 3.21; 2.78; 2.78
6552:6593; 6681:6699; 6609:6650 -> 4.06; 3.37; 2.79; 2.8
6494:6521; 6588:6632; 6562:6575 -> -2.86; 2.85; 3.49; 2.87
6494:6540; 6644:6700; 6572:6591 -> -2.18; 2.89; 3.16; 2.76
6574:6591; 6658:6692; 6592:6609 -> 1.25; 3.2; 2.87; 2.7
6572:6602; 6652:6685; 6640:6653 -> 0.20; 3.08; 2.76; 2.7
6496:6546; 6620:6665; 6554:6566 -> -4.06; 2.9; 3.83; 2.79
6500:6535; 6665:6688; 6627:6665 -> -1.24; 2.92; 2.79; 2.65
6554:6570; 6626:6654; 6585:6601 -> 1.34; 3.76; 3.09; 2.78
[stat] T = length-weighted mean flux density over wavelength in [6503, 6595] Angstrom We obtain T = 3.12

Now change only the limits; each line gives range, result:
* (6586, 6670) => 2.83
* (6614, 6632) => 2.81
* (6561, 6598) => 3.3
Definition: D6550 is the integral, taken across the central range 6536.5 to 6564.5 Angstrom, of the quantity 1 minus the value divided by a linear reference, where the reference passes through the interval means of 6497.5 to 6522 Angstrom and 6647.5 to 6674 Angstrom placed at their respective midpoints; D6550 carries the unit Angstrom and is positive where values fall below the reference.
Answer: -4.1 Angstrom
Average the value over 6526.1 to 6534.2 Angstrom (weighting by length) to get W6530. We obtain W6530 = 2.96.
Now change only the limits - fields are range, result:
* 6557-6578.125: 3.49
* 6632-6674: 2.76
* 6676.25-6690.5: 2.65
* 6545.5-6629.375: 3.1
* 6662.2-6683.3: 2.66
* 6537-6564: 3.24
